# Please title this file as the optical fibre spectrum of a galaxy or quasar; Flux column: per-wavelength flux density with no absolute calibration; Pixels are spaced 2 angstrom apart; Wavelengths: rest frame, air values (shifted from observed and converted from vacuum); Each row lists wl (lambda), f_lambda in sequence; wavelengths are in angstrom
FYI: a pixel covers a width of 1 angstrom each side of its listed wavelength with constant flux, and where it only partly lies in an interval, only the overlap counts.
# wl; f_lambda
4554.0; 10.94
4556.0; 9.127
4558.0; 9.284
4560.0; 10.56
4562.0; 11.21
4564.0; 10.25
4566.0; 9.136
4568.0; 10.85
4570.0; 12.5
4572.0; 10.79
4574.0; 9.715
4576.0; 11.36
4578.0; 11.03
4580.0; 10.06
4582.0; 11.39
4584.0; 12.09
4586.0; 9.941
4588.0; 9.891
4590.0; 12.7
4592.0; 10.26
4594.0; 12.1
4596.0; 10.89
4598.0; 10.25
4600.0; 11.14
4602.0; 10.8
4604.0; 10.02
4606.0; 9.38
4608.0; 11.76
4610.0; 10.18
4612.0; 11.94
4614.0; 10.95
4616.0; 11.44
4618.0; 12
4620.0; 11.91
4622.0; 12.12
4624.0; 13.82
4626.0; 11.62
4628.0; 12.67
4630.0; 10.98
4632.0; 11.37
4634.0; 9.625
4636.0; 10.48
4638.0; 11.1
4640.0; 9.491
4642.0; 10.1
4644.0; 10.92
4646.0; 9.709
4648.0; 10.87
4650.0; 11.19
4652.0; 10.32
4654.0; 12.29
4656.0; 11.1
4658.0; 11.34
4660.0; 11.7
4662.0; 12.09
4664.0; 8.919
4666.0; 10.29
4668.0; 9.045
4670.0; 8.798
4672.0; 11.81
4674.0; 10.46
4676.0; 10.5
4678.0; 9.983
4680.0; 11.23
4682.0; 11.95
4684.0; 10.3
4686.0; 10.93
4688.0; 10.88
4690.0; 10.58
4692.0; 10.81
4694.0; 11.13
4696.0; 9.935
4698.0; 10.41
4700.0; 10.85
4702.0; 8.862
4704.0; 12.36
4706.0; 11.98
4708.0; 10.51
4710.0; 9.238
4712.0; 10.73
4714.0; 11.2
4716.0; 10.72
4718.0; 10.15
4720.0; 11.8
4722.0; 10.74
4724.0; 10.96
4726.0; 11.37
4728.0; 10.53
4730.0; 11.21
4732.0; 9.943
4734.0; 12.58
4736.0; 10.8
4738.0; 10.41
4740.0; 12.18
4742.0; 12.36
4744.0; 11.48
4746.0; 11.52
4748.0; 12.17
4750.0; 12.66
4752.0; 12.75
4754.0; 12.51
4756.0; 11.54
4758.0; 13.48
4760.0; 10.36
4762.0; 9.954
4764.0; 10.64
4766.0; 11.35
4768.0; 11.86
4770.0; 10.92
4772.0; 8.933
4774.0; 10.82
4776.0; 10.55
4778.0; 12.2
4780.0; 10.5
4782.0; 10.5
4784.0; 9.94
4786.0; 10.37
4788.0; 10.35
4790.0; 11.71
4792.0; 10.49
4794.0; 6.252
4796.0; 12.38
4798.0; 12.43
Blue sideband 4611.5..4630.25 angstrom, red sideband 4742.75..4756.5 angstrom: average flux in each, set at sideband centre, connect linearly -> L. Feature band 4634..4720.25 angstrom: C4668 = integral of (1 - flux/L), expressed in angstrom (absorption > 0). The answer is 9.9 angstrom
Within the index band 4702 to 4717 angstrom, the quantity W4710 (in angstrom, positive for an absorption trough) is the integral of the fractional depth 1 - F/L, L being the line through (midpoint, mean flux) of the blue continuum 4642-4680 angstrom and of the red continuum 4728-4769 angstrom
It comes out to 0.44 angstrom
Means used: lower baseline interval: 10.6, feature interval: 10.8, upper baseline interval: 11.6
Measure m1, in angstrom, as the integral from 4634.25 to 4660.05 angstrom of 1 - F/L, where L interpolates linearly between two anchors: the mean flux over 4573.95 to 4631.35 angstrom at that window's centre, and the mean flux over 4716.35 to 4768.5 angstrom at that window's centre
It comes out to 1.21 angstrom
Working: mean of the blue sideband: 11.2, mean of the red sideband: 11.4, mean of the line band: 10.7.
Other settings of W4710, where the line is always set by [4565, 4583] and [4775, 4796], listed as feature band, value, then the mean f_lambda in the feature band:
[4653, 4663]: -1.03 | 11.7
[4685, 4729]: -0.98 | 10.8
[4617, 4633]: -2.09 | 12.1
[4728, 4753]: -2.77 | 11.6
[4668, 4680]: 0.34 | 10.3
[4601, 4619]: -0.41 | 10.9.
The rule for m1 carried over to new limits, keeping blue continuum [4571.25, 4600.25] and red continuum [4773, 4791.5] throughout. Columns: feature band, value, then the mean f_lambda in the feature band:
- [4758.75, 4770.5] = -0.1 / 10.9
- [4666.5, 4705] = 0.9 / 10.6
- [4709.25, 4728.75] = 0.1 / 10.8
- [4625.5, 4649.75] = 0.3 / 10.7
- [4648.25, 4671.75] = 0.4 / 10.7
